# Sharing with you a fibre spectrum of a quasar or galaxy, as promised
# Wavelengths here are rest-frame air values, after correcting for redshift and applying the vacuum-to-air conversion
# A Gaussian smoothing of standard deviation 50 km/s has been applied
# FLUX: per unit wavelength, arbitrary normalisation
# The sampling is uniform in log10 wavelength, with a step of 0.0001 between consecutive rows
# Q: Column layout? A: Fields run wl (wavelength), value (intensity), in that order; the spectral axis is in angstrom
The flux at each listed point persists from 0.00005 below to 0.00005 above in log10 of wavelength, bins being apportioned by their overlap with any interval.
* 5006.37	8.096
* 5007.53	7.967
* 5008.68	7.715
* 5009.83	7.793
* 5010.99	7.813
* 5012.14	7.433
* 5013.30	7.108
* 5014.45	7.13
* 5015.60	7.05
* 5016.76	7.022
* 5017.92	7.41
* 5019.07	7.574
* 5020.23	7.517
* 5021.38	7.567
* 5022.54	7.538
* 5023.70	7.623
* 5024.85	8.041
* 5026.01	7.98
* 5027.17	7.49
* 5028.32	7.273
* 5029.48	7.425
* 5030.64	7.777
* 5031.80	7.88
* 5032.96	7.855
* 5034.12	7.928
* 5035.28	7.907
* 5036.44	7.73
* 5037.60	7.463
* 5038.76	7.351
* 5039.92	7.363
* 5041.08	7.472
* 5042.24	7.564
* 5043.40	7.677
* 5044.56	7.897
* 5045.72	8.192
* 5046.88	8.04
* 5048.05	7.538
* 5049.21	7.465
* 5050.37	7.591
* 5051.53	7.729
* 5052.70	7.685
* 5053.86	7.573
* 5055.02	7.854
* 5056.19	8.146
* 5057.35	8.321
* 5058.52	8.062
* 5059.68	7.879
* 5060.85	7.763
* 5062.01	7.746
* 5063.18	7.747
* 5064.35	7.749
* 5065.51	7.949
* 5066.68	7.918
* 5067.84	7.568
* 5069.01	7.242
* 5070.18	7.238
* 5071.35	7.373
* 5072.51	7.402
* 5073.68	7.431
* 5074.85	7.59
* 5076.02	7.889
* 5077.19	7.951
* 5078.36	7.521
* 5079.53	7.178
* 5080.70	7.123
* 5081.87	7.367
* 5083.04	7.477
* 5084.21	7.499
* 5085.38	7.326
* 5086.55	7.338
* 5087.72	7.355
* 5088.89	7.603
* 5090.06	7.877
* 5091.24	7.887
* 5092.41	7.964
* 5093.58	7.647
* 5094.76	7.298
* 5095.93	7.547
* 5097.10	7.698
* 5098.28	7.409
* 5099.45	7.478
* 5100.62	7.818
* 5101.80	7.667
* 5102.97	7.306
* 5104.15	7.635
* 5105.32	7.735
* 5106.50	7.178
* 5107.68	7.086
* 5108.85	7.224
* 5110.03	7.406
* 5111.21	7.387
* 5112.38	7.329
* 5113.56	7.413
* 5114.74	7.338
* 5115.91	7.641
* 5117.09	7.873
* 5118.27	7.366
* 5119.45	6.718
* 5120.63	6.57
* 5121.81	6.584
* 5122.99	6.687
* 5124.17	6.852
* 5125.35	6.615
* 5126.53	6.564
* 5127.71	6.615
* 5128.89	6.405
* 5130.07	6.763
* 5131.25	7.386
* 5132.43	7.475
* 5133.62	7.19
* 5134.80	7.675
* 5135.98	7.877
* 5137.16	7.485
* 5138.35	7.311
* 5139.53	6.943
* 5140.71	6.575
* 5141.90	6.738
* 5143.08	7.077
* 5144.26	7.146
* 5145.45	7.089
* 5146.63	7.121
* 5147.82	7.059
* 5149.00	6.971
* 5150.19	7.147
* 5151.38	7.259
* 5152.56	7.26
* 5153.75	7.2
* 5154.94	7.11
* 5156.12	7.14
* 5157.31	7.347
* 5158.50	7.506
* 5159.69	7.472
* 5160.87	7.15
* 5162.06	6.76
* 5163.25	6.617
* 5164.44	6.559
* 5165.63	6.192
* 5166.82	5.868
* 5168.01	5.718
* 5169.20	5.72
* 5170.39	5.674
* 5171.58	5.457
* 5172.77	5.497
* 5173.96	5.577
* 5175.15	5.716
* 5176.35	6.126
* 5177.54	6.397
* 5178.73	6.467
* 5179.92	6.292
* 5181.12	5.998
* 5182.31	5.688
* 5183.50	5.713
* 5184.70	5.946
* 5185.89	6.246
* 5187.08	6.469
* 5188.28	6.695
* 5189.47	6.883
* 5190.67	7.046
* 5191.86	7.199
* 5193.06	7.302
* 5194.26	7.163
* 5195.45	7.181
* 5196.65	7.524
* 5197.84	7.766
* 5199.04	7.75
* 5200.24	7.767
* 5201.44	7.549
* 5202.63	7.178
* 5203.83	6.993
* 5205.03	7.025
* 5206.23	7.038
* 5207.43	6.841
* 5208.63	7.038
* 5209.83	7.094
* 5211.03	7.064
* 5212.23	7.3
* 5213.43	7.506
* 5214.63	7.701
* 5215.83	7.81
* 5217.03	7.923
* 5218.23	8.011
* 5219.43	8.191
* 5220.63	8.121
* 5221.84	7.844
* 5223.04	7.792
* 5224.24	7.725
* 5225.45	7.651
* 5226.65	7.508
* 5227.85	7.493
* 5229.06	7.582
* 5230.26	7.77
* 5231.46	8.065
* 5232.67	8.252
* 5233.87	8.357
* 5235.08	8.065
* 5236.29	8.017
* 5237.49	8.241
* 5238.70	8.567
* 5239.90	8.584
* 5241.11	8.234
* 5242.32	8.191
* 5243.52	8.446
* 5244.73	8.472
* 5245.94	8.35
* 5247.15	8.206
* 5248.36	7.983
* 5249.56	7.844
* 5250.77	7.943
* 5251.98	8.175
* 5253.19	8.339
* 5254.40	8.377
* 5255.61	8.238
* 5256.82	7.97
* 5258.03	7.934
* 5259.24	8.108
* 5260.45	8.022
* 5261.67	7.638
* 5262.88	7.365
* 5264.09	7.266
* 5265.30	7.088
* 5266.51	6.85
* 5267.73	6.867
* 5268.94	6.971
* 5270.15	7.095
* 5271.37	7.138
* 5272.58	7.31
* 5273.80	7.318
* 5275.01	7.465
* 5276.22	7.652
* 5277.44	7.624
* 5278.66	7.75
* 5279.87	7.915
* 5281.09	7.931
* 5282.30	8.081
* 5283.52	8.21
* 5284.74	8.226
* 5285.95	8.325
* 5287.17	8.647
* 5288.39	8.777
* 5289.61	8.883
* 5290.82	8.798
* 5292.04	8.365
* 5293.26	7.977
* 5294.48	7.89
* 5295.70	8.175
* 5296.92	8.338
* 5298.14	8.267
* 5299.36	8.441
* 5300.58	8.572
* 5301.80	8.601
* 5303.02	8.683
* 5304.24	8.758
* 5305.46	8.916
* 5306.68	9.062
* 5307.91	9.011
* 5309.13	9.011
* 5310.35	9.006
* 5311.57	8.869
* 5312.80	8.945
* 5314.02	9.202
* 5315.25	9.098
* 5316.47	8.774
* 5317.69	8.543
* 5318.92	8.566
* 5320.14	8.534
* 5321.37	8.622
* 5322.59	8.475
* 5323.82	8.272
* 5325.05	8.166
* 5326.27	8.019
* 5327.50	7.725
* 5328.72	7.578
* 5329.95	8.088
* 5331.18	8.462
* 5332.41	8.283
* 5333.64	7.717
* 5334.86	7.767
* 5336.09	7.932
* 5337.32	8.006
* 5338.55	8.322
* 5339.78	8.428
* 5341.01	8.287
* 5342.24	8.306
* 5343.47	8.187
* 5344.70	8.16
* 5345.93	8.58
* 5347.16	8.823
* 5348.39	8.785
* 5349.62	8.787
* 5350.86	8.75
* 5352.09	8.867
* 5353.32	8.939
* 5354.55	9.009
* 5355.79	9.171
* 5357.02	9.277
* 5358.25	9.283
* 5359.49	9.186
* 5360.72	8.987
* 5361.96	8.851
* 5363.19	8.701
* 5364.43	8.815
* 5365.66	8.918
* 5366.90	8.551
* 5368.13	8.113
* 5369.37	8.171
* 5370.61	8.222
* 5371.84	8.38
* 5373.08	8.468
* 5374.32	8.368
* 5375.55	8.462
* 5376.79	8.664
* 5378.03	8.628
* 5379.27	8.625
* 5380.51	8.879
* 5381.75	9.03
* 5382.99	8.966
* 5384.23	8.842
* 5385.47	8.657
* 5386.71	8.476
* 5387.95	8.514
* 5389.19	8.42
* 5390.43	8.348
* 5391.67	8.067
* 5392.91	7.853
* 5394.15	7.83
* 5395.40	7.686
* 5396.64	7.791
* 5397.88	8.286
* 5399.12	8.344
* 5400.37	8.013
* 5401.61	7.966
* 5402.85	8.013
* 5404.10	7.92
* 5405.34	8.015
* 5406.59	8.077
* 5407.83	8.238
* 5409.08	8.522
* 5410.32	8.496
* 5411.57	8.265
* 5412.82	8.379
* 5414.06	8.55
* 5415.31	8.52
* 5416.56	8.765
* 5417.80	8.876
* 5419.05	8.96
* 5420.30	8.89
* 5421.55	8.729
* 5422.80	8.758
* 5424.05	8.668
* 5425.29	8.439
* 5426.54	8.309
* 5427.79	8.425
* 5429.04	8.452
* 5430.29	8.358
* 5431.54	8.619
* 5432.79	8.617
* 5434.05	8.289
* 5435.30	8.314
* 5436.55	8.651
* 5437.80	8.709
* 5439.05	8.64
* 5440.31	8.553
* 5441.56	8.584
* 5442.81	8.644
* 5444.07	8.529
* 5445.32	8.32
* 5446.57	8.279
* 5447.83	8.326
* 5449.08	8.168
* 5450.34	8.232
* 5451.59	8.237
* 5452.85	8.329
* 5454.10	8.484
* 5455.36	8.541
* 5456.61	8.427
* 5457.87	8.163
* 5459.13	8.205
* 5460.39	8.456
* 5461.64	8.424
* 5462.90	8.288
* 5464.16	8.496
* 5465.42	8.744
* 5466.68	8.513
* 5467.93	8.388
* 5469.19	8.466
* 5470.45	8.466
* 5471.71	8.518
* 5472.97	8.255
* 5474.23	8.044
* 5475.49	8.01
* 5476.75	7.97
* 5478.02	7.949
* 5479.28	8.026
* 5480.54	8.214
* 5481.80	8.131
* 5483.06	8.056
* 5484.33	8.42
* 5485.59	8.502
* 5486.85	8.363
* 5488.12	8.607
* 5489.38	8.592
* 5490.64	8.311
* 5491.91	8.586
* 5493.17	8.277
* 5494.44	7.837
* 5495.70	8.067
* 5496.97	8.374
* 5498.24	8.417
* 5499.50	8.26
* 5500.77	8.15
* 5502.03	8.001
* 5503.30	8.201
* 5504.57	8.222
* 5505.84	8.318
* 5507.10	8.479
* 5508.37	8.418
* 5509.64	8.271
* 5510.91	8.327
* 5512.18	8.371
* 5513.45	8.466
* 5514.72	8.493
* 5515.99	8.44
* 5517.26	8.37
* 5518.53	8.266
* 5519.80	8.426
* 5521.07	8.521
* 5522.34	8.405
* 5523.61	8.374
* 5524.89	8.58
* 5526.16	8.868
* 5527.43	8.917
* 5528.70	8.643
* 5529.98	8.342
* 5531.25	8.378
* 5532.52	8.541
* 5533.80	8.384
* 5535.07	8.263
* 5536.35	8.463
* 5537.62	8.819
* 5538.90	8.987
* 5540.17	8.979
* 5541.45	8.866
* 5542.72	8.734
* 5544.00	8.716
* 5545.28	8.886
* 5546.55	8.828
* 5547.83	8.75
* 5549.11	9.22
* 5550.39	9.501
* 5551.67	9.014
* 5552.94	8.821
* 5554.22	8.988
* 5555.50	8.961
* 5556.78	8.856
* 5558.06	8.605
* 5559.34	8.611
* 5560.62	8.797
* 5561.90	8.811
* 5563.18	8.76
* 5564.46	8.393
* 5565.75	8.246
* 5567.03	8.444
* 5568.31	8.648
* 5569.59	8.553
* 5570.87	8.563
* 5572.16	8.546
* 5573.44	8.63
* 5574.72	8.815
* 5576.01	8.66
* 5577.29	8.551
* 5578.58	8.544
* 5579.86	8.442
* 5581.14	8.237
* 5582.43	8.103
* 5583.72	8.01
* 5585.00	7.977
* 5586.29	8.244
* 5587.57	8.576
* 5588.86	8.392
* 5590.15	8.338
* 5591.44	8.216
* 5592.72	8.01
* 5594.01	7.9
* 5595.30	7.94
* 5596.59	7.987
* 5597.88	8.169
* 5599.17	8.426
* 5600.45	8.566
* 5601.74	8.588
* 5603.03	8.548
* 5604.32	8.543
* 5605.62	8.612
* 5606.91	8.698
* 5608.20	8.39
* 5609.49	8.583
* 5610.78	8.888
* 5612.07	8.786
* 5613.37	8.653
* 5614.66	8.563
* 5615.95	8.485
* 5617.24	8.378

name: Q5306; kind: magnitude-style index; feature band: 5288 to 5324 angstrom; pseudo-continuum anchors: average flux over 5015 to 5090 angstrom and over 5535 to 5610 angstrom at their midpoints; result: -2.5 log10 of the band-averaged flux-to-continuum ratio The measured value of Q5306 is -0.07 mag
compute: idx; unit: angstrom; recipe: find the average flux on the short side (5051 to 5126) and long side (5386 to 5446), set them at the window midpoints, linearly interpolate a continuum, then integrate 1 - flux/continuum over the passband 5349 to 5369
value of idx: -1.6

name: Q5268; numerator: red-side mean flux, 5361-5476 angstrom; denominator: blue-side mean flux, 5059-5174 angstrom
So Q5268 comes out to 1.2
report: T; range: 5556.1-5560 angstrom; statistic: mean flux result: 8.69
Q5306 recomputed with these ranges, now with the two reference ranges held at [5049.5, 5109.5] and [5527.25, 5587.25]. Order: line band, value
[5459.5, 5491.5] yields 0.017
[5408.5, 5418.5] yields -0.029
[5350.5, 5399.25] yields -0.045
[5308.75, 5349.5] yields -0.036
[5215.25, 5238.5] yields -0.001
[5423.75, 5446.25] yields -0.017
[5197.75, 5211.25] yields 0.091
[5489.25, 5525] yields 0.025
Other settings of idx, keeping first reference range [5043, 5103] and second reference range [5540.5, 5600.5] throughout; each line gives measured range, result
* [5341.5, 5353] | -0.6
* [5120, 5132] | 1.6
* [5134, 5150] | 1.3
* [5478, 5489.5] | 0.1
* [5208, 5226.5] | 0.6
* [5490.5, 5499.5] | 0.2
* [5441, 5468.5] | -0.2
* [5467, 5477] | 0.1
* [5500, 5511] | 0.2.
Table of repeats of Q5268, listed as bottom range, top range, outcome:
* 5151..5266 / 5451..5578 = 1.16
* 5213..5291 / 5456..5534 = 1.06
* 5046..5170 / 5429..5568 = 1.16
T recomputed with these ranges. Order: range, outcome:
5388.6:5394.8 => 8.1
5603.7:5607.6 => 8.6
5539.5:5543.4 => 8.87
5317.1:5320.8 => 8.54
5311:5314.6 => 9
